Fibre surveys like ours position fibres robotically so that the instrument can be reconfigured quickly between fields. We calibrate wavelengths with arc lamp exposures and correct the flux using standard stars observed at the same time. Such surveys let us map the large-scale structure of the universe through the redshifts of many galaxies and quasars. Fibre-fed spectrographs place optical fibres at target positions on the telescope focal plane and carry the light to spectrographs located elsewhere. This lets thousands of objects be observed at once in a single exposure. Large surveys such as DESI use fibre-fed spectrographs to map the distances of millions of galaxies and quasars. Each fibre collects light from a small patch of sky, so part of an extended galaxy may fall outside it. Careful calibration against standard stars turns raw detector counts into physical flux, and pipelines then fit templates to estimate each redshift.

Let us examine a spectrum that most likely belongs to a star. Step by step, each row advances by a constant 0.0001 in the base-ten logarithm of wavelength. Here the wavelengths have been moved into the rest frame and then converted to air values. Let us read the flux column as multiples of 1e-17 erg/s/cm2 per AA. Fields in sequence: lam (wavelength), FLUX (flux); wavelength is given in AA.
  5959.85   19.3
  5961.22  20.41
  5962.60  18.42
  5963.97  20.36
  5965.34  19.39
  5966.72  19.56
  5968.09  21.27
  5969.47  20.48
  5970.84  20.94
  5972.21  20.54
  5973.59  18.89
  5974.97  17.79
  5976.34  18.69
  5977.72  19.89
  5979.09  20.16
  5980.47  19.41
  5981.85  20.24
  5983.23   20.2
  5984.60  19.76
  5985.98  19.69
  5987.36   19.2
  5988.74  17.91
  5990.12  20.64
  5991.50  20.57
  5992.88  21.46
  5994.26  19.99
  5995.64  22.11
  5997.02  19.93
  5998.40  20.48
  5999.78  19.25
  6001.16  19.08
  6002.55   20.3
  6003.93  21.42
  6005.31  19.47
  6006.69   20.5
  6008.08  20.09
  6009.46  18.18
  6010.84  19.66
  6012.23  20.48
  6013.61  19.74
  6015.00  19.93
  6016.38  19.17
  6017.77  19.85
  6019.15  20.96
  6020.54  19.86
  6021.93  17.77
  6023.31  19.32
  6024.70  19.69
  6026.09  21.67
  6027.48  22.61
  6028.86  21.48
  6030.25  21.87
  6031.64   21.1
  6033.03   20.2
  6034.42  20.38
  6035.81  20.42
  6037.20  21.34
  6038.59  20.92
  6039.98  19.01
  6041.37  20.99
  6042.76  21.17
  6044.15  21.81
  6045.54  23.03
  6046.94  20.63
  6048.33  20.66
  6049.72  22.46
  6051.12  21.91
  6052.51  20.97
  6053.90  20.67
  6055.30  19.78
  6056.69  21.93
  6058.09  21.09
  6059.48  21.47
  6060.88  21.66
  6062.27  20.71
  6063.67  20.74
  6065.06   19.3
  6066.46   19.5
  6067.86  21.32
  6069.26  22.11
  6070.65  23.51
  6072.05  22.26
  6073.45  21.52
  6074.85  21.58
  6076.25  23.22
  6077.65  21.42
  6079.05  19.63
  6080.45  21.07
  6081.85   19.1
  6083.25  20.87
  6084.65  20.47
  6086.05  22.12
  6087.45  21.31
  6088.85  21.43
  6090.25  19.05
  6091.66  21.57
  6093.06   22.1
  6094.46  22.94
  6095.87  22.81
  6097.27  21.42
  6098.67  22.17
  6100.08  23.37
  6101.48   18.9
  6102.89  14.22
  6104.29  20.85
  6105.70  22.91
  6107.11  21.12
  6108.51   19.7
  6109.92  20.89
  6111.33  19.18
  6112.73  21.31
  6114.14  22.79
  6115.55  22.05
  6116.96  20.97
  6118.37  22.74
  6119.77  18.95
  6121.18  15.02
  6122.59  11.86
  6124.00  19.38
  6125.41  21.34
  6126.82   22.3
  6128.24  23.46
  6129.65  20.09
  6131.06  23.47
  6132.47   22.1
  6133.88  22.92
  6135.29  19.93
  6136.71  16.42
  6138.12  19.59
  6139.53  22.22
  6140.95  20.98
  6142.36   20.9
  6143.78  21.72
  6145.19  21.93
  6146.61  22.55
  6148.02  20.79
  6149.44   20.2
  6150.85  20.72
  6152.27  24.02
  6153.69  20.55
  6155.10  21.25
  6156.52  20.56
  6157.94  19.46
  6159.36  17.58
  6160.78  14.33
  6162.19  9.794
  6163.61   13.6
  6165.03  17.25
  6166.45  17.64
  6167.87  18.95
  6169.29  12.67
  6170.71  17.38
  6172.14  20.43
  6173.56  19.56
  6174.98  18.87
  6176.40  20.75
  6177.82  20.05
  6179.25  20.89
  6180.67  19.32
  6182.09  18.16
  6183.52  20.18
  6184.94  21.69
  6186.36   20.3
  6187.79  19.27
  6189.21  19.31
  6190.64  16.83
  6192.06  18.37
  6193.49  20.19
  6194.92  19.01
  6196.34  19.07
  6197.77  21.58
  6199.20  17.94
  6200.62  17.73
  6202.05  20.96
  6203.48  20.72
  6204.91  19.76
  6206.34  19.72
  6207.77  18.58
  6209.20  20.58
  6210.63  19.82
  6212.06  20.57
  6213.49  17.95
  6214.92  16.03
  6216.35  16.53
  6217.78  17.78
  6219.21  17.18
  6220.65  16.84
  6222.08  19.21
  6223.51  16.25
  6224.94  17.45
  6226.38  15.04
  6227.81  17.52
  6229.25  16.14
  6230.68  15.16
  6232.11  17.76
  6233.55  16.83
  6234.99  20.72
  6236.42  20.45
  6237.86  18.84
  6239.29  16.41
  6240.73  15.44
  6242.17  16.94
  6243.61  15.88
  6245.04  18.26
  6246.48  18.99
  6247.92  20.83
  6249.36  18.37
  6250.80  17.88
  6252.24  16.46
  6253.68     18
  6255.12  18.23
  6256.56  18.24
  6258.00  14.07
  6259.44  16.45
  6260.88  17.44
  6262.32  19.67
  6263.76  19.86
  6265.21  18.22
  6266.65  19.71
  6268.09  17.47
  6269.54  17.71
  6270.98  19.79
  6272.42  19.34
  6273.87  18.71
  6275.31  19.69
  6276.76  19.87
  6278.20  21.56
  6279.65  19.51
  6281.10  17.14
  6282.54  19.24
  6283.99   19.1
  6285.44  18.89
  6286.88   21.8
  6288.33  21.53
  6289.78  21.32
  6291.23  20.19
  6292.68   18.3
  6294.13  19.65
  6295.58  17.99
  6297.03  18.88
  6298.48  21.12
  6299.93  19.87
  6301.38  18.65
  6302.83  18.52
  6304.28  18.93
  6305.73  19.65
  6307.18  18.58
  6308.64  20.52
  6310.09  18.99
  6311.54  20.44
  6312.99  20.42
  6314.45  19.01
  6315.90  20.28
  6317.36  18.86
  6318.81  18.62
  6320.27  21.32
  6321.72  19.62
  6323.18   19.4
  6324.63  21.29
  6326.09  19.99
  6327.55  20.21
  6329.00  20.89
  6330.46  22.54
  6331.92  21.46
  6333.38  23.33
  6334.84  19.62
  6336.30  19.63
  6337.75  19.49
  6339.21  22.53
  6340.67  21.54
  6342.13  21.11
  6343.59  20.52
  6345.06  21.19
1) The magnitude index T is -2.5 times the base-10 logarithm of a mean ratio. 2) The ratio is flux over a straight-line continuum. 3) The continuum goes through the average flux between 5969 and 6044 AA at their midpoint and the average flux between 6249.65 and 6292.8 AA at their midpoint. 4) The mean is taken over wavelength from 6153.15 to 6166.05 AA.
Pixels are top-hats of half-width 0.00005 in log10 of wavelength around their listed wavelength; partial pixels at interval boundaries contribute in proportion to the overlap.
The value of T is 0.135 mag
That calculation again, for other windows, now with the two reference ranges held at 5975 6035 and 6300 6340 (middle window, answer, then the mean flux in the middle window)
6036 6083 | -0.056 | 21.2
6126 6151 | -0.061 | 21.3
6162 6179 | 0.146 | 17.6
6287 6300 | 0.008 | 19.9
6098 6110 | -0.018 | 20.4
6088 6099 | -0.083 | 21.7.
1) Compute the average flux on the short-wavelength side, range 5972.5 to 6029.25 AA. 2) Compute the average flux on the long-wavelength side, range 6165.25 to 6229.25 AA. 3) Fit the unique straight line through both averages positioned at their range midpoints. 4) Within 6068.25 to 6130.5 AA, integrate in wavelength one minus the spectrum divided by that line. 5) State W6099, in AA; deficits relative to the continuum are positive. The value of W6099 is -4.94 AA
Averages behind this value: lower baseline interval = 19.9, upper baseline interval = 18.7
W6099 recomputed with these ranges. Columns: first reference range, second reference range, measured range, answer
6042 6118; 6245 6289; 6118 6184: 2.7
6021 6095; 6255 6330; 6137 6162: 0.2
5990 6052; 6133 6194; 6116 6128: 0.2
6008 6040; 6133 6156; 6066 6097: -1.2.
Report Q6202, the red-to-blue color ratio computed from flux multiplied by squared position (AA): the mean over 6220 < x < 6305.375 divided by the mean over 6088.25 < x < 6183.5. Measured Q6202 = 0.97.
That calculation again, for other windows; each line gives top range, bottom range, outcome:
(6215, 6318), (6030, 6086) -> 0.94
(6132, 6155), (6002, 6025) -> 1.11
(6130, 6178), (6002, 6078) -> 0.97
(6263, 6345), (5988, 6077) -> 1.05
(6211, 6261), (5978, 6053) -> 0.92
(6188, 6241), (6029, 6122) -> 0.91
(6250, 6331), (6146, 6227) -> 1.06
